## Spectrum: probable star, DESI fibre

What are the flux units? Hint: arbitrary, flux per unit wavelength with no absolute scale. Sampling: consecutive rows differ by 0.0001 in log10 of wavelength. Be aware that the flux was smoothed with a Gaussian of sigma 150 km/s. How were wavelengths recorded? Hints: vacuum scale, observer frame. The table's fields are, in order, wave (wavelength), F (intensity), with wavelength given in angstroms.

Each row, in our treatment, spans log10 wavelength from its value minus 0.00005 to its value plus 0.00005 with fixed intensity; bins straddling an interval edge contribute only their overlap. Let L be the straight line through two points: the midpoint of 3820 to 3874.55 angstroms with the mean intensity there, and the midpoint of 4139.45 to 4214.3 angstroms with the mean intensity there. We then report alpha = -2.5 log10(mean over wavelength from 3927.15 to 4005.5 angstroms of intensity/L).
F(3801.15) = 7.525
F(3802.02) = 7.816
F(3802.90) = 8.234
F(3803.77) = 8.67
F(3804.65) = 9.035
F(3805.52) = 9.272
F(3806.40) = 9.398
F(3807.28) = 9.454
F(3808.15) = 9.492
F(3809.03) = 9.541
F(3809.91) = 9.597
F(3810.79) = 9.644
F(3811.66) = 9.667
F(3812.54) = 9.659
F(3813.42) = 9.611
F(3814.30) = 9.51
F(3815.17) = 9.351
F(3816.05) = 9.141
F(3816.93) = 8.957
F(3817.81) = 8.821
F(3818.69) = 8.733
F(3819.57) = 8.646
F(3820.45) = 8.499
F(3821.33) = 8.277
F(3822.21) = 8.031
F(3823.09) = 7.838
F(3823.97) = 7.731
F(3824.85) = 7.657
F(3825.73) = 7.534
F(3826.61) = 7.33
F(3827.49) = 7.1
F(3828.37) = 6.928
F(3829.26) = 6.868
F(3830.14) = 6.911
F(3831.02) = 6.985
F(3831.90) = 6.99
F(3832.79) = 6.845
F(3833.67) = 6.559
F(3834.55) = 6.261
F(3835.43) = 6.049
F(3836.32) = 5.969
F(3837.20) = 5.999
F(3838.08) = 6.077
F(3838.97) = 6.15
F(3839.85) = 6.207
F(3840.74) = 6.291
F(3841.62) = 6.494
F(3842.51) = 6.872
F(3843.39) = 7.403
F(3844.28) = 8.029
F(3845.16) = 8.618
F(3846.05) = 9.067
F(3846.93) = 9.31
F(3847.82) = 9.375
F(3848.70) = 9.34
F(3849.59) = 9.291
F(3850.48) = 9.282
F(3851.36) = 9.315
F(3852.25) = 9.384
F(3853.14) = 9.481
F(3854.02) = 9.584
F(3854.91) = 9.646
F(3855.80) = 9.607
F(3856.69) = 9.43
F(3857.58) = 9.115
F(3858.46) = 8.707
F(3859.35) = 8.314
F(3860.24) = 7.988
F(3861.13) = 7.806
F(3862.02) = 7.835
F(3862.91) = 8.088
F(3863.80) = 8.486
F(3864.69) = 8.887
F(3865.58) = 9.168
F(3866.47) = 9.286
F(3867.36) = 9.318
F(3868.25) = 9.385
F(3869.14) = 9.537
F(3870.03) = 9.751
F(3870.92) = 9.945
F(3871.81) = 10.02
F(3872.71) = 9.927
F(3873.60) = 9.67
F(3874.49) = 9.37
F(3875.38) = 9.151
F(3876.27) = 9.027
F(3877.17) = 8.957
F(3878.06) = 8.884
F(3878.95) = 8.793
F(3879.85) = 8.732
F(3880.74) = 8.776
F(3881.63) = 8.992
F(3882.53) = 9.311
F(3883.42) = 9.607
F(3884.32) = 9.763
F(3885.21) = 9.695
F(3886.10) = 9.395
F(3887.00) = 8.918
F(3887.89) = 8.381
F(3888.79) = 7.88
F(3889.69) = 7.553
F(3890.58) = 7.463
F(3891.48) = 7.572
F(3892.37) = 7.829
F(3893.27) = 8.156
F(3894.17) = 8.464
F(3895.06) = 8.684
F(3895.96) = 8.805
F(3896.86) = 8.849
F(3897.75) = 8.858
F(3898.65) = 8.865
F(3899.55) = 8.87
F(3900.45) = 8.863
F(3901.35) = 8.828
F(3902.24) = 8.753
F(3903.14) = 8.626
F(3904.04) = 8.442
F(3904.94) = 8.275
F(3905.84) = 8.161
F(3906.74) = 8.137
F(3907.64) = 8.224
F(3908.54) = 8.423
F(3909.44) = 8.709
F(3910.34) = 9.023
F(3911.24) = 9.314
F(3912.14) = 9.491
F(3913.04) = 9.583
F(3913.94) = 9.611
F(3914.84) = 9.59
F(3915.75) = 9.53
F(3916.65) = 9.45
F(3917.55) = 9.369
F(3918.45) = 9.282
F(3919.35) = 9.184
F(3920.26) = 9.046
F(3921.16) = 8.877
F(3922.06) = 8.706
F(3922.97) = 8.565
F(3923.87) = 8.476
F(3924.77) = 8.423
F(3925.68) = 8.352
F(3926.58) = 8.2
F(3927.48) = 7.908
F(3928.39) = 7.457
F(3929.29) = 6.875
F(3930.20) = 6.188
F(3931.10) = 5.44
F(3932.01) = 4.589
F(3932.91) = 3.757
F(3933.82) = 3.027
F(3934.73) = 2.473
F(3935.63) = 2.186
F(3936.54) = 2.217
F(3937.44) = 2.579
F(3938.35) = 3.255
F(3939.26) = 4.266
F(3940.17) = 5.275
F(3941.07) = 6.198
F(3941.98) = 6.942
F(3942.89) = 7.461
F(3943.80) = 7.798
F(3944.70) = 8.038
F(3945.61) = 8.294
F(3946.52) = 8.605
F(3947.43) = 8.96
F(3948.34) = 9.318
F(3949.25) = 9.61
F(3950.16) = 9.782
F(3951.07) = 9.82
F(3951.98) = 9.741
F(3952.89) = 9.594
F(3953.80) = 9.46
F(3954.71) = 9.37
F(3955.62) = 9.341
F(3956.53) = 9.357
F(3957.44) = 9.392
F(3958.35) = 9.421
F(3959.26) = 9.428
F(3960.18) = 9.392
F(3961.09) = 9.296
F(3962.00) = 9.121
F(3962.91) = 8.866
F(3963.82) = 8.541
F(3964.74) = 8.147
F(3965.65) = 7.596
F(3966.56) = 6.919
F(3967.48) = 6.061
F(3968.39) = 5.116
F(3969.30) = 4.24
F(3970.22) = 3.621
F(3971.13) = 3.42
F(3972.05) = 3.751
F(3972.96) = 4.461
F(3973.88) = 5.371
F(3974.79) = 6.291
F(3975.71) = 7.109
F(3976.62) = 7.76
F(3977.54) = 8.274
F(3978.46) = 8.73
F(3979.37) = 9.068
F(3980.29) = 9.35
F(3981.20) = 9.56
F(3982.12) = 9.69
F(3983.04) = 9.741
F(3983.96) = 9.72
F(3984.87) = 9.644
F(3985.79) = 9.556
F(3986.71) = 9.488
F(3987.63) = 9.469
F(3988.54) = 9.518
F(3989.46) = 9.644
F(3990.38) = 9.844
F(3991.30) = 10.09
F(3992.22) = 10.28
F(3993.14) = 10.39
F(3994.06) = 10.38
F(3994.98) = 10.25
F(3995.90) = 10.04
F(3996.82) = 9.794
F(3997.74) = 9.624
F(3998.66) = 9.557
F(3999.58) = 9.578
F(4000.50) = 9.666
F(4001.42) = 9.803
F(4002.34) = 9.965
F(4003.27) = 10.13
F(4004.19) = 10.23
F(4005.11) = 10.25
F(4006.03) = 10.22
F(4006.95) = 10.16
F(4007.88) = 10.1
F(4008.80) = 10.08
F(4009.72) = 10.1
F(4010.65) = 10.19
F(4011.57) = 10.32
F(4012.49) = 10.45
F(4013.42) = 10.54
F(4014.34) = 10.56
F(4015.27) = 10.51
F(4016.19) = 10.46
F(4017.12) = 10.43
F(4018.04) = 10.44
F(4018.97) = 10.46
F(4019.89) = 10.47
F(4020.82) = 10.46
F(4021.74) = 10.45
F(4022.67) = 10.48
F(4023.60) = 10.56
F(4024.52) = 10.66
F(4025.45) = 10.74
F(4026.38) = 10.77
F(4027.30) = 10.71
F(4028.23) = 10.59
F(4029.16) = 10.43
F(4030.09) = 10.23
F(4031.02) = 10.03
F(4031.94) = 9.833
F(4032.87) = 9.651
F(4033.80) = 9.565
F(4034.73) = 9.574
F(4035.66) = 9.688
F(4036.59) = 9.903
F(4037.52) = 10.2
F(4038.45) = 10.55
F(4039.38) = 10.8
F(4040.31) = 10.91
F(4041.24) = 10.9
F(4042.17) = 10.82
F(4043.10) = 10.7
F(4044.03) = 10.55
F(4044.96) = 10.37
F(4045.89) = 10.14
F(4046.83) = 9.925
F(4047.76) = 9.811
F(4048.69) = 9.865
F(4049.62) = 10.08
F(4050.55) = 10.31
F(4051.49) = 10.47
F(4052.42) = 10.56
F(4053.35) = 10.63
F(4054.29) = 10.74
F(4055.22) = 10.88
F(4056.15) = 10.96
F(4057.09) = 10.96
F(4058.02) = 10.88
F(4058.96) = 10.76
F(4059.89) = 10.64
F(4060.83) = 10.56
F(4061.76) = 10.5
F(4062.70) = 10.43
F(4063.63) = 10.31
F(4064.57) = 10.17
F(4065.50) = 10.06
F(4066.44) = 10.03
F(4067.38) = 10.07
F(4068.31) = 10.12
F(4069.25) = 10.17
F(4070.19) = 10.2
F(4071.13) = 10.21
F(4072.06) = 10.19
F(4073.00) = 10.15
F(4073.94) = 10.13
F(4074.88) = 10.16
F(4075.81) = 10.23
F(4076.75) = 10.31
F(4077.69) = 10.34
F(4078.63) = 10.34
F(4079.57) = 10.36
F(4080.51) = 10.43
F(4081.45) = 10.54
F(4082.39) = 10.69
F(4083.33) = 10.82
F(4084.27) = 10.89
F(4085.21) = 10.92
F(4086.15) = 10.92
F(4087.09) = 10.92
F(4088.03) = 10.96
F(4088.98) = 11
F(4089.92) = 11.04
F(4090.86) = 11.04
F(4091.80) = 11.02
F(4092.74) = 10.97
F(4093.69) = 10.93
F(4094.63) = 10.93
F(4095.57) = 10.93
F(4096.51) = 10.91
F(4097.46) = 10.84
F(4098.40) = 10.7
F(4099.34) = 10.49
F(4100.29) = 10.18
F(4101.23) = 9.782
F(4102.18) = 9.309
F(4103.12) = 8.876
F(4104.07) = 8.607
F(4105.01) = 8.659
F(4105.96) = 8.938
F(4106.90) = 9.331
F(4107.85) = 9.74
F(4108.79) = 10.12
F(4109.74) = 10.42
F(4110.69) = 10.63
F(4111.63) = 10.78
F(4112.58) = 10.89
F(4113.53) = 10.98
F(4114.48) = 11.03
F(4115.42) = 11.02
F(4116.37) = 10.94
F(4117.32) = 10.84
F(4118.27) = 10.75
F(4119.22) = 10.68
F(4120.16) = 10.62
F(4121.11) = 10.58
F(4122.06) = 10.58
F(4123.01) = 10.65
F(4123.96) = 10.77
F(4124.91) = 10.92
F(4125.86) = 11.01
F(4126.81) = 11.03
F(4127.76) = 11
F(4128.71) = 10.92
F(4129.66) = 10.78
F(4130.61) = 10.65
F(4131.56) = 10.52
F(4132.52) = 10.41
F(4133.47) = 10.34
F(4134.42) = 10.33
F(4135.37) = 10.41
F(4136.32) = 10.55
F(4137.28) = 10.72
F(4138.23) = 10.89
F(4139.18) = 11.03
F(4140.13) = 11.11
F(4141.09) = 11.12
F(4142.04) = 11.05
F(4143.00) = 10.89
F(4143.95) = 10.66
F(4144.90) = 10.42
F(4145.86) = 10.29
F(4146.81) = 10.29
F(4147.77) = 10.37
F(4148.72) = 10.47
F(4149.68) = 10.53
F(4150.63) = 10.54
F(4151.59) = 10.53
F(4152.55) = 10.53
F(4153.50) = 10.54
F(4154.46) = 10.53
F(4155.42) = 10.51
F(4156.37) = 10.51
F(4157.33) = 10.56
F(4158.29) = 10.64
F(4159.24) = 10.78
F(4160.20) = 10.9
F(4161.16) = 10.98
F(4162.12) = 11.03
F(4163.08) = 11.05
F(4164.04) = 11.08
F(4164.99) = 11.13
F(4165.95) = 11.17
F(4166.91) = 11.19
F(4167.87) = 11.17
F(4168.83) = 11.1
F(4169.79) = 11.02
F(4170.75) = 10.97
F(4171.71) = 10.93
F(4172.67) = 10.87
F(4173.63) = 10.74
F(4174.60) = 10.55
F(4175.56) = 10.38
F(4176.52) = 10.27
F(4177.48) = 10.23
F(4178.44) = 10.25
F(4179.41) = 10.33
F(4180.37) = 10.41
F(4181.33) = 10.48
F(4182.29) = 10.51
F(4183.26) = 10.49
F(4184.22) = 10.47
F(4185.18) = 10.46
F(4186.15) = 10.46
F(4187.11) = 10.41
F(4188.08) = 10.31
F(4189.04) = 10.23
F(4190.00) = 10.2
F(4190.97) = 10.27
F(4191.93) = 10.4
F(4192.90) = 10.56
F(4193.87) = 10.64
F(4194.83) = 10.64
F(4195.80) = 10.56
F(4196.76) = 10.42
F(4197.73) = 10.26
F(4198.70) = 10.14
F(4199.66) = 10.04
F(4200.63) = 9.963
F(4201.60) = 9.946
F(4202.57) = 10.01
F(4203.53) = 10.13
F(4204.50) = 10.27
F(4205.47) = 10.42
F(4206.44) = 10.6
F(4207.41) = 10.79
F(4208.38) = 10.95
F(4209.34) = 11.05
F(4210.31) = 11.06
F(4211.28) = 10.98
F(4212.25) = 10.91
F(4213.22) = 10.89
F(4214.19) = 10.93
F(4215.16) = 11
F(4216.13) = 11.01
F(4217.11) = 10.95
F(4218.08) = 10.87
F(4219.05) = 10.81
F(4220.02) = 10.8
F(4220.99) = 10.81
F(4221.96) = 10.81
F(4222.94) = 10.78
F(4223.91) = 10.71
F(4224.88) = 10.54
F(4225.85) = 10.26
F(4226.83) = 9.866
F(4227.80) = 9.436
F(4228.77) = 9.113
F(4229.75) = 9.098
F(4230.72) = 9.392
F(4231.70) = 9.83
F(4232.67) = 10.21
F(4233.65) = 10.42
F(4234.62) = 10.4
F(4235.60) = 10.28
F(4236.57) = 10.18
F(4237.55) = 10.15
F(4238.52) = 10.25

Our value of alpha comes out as 0.15 mag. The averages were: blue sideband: 8.18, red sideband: 10.6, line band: 7.91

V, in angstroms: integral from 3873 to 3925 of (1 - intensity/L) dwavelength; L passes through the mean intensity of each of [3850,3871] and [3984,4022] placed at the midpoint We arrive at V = 2.7 angstroms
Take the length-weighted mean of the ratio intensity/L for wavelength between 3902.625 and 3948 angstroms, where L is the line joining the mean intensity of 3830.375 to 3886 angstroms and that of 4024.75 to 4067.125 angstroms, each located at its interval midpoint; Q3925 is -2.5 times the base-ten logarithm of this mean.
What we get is 0.23 mag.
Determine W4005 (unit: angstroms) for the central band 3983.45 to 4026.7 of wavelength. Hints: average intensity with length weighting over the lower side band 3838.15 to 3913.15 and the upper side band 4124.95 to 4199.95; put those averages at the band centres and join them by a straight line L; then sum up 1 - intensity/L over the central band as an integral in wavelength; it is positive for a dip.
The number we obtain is -2.5 angstroms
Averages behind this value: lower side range 8.72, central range 10.1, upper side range 10.6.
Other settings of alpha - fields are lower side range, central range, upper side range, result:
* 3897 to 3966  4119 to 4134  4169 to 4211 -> -0.09 mag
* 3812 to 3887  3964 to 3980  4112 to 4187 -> 0.43 mag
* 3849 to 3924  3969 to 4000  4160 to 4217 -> 0.12 mag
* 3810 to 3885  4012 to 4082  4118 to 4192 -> -0.05 mag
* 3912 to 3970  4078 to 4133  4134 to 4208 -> -0.09 mag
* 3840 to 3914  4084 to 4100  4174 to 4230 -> -0.10 mag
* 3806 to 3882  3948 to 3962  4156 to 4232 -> -0.04 mag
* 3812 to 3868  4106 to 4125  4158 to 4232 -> -0.06 mag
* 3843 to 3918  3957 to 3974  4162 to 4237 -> 0.32 mag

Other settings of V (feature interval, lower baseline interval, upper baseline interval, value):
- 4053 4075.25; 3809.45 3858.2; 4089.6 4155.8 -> -0.8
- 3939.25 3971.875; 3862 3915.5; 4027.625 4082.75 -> 5.2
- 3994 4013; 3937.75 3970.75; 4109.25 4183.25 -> -3.1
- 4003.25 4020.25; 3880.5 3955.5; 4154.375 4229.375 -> -2.8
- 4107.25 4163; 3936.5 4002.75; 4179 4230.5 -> -5.0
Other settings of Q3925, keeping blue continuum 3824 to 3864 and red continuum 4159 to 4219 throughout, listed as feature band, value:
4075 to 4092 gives -0.10 mag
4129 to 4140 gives -0.05 mag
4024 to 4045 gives -0.11 mag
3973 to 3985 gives 0.08 mag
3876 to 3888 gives -0.12 mag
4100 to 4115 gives 0.01 mag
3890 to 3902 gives -0.03 mag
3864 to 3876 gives -0.18 mag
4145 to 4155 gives -0.01 mag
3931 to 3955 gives 0.30 mag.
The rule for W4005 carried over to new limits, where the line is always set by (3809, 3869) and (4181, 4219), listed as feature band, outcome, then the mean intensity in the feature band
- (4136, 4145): -0.63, 10.9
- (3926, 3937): 4.69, 5.07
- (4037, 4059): -2.21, 10.5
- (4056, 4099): -3.63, 10.6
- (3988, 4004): -1.19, 9.92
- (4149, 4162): -0.48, 10.6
